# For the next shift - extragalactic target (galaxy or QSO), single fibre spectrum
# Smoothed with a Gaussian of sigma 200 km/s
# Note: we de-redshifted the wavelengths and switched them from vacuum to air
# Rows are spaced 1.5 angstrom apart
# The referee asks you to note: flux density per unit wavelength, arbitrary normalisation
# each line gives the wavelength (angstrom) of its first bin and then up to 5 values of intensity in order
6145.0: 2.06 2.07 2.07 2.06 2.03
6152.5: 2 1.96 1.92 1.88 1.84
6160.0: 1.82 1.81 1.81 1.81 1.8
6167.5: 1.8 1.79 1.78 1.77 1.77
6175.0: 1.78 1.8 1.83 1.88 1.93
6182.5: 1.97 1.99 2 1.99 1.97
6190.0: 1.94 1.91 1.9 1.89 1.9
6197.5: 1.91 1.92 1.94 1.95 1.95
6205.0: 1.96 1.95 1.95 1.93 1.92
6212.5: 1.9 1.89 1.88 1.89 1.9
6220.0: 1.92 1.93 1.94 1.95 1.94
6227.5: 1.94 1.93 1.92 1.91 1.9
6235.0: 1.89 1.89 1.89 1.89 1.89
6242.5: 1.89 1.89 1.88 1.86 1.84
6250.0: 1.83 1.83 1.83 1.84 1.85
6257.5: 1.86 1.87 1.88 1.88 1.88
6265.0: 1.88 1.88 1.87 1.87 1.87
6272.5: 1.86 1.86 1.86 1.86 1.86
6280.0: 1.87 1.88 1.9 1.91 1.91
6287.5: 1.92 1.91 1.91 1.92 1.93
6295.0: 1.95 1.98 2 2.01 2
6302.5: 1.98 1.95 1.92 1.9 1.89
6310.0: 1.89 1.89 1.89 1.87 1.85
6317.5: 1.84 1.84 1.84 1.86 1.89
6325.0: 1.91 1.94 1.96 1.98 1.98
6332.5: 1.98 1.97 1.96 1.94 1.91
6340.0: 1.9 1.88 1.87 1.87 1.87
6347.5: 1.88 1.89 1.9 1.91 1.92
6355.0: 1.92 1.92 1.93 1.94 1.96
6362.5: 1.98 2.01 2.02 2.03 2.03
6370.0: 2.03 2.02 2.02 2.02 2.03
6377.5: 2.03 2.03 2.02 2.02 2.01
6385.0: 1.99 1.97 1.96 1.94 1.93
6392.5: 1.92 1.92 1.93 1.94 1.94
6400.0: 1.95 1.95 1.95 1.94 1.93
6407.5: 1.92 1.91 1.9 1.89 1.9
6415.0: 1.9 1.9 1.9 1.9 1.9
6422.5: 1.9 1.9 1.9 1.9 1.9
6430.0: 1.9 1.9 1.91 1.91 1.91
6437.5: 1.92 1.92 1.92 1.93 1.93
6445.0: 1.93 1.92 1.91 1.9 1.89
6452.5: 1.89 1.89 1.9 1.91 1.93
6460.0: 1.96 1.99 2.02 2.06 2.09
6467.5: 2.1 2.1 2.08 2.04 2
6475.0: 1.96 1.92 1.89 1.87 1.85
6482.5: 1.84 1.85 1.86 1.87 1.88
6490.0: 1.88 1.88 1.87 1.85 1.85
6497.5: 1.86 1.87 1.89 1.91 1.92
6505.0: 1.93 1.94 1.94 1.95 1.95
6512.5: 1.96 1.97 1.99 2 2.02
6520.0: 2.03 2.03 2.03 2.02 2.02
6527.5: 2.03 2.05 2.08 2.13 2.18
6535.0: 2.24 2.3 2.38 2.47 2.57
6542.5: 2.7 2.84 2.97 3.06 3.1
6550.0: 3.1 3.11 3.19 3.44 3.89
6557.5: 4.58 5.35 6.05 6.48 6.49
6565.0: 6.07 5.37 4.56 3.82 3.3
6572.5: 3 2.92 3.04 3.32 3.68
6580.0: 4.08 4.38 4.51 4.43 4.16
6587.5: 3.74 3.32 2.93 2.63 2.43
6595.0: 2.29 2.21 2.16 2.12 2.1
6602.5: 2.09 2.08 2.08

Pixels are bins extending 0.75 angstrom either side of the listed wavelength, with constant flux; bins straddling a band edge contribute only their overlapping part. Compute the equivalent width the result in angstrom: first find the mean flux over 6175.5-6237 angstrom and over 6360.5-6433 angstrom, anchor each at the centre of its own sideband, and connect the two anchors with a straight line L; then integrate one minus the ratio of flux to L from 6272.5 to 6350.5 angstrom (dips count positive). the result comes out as 1.16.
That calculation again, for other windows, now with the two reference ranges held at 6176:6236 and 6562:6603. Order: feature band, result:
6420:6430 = 3.4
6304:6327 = 5.0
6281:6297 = 2.6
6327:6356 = 6.9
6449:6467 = 6.4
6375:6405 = 8.4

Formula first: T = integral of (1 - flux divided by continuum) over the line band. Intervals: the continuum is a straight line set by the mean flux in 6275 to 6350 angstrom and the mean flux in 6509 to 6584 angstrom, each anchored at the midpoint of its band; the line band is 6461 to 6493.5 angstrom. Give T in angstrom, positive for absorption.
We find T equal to 9.9 angstrom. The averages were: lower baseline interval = 1.91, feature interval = 1.95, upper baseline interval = 3.18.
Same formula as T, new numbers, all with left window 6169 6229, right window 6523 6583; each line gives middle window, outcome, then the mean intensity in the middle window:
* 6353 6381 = 6.8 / 1.99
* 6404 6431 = 9.0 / 1.9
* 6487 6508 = 8.6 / 1.89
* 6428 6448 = 7.0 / 1.92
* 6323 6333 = 2.1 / 1.95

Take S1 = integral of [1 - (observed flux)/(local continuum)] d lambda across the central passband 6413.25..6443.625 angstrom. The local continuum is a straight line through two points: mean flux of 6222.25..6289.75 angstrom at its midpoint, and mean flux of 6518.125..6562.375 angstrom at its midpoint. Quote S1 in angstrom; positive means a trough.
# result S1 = 7.4 angstrom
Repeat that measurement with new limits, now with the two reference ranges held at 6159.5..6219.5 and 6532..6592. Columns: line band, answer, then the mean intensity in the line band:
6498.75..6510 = 4.91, 1.92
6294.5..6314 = 3.99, 1.94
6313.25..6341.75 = 7.18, 1.91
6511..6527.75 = 7.10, 2.01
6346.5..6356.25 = 2.80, 1.9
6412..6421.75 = 3.55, 1.9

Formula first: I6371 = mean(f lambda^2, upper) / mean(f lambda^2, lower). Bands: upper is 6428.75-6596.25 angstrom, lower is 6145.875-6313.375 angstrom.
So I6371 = 1.5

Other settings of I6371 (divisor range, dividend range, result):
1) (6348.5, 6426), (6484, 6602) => 1.54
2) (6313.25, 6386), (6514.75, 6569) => 1.75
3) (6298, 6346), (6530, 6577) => 2.01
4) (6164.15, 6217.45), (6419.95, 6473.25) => 1.11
